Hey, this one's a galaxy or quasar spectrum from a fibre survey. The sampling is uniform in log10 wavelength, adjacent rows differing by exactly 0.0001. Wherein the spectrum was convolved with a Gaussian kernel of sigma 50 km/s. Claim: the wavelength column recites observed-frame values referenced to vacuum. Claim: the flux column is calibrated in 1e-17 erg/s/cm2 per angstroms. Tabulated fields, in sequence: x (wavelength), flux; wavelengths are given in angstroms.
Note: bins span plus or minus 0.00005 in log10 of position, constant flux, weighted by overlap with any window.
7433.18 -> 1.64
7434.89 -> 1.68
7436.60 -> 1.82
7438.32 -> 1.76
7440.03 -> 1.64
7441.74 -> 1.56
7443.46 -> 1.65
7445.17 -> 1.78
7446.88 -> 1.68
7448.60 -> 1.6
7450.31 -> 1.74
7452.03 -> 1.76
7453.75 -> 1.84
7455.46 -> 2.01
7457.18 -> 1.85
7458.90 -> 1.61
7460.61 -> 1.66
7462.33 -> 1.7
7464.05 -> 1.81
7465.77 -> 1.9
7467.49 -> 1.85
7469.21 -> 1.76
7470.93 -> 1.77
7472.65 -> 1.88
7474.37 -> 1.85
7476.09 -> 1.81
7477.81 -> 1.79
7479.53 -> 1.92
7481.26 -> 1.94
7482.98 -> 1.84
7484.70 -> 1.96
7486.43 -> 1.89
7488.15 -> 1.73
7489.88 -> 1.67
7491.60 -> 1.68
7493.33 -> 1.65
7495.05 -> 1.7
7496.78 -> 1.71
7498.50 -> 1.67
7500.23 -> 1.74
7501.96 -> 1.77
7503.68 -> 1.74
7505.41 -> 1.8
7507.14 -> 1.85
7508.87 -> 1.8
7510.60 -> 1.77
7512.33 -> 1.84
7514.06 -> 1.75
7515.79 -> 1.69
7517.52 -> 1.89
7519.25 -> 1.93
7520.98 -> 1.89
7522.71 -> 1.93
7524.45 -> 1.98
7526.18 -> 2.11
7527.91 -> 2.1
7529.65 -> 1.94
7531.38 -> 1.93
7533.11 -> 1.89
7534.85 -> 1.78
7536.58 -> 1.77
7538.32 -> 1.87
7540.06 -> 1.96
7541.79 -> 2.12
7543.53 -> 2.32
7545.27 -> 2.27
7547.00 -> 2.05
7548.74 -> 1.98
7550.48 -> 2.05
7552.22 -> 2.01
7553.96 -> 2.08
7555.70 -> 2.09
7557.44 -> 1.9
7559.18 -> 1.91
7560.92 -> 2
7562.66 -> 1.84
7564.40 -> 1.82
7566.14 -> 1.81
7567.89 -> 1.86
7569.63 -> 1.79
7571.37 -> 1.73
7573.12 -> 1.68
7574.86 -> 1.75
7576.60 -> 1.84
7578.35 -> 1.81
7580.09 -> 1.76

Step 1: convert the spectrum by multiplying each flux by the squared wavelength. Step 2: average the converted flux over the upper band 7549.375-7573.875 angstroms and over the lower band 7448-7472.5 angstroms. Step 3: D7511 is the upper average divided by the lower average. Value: 1.10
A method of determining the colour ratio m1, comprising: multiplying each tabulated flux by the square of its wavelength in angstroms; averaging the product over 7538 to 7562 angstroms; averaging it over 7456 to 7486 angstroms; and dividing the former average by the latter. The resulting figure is 1.15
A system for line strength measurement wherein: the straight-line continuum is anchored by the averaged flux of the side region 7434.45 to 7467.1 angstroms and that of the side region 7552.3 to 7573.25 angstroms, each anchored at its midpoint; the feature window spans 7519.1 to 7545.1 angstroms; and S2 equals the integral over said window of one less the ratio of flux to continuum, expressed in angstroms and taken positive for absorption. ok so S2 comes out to -1.82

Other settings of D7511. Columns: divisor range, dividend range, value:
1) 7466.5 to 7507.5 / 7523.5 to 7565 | 1.13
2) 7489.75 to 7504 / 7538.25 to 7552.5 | 1.24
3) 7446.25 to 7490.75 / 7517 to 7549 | 1.12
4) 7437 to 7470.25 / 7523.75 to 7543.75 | 1.15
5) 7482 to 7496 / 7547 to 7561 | 1.16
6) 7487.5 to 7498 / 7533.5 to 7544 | 1.17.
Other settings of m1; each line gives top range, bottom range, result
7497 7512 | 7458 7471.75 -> 1.02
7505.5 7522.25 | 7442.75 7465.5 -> 1.06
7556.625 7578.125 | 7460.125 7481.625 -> 1.03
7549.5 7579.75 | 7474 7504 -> 1.08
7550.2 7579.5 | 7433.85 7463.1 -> 1.12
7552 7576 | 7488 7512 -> 1.10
